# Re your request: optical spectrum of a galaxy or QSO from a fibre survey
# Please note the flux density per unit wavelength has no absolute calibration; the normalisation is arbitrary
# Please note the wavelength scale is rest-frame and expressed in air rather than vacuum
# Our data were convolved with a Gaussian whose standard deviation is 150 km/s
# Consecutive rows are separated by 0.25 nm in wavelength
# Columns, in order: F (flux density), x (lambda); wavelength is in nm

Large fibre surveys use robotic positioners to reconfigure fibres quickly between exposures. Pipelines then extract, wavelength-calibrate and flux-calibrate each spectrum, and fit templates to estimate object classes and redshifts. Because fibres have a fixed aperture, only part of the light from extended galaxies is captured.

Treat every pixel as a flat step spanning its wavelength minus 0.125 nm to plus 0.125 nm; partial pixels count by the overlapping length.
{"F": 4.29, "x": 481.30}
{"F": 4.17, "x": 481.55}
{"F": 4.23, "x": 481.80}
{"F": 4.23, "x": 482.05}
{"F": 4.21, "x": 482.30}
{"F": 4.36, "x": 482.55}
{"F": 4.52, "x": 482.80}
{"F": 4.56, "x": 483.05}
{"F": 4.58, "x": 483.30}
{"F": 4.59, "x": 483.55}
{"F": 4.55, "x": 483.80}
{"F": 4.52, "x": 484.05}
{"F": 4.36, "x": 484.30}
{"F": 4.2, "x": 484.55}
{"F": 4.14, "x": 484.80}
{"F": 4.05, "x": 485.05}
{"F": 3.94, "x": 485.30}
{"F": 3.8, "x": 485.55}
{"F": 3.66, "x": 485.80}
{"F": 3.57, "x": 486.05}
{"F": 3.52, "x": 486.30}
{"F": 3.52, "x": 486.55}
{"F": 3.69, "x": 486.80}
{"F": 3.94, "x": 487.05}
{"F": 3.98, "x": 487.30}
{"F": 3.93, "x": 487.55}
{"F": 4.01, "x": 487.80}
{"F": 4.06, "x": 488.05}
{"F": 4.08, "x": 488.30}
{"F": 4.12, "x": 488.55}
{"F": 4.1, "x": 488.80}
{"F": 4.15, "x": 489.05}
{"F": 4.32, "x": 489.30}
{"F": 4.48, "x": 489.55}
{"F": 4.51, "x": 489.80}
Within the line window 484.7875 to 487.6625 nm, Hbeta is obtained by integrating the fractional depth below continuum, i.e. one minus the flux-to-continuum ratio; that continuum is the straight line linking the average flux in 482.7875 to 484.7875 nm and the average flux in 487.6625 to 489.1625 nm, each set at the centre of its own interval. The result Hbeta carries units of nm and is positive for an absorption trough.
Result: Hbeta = 0.31 nm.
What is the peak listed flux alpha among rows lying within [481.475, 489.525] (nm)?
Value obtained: 4.59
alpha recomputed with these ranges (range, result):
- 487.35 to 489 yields 4.12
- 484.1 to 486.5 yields 4.36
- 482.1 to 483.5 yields 4.58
